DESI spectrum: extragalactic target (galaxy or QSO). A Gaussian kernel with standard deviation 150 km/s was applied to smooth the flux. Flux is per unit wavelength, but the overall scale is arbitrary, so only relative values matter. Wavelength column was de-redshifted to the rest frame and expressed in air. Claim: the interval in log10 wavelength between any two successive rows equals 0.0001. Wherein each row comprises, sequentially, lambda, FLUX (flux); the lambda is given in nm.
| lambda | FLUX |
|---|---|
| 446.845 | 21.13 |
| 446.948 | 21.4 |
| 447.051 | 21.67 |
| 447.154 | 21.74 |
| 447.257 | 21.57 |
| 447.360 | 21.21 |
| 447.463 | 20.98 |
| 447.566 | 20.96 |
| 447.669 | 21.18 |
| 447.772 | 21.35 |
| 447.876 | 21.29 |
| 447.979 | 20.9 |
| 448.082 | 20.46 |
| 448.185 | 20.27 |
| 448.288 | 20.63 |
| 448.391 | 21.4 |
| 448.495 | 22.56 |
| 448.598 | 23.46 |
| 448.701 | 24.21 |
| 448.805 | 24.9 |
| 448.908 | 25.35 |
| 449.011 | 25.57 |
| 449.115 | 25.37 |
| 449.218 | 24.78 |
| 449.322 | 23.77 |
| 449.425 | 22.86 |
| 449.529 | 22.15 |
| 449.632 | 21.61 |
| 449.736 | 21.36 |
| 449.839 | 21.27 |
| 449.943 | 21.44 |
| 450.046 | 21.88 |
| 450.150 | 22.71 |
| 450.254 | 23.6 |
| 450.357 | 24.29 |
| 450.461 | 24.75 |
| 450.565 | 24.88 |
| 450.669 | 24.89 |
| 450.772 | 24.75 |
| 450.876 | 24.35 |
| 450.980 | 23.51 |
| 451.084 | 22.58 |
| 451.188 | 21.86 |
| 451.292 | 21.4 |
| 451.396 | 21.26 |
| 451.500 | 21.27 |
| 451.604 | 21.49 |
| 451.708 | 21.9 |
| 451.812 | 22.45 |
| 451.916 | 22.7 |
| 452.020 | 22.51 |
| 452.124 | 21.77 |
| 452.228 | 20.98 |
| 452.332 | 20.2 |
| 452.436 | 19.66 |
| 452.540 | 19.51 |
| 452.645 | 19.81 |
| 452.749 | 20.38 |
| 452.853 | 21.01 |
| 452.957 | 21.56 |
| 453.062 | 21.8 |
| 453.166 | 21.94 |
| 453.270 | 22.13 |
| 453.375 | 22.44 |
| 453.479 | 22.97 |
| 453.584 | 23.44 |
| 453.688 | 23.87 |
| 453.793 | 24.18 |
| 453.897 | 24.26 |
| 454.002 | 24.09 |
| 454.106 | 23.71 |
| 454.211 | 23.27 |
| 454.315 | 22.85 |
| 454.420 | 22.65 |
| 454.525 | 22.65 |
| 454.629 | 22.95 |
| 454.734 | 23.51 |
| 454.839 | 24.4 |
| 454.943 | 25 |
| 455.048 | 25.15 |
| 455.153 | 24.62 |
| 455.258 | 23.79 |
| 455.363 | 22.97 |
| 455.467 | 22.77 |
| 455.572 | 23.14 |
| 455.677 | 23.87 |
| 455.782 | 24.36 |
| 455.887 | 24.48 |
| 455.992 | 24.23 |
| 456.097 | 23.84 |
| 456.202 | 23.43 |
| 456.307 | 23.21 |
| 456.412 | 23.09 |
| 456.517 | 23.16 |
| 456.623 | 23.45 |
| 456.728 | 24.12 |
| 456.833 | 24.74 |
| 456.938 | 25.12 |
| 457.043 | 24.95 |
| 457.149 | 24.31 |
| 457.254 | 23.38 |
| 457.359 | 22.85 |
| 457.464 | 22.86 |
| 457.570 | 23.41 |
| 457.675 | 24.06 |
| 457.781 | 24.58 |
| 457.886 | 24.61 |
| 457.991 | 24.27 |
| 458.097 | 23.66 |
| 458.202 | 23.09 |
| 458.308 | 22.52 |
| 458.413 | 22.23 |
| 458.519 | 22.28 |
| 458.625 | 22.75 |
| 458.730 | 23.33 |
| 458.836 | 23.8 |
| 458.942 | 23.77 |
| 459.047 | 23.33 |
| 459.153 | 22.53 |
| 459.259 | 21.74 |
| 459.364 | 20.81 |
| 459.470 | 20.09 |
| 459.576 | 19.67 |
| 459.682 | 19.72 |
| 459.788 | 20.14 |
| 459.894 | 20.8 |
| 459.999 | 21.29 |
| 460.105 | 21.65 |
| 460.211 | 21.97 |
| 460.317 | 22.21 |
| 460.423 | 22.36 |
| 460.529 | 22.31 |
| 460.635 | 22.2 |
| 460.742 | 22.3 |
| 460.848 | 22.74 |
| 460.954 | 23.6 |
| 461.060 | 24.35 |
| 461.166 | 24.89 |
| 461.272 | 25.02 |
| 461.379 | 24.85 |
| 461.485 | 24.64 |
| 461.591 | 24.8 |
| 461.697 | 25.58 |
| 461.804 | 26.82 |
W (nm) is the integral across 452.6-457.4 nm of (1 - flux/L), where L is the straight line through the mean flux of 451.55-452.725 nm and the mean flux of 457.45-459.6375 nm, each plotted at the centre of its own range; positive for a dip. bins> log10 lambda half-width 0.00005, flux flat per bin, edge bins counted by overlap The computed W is -0.32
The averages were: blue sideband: 21.2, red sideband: 22.8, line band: 23.4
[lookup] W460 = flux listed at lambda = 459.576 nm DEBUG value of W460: 19.67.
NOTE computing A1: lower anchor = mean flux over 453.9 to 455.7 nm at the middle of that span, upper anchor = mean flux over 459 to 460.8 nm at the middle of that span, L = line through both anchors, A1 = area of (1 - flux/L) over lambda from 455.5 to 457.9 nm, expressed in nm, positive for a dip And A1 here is -0.11 nm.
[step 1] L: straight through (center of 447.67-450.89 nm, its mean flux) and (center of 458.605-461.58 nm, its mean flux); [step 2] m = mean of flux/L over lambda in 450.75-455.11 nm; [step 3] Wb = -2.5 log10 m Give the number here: 0.02 mag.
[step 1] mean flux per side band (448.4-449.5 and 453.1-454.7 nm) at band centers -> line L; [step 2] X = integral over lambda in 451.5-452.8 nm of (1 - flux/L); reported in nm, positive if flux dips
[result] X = 0.13 nm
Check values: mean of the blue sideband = 24.1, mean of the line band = 21.1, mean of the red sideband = 23.2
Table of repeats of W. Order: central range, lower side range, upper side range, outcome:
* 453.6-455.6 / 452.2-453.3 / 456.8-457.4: -0.13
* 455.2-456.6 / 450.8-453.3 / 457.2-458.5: -0.05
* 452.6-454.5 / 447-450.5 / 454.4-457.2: 0.07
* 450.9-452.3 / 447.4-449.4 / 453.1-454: 0.06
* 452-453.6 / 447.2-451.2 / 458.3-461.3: 0.09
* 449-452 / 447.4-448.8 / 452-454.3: -0.15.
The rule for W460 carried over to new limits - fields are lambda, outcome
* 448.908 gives 25.35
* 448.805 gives 24.9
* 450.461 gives 24.75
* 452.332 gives 20.2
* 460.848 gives 22.74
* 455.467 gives 22.77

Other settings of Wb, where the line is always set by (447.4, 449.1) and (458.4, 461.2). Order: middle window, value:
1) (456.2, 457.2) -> -0.08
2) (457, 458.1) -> -0.08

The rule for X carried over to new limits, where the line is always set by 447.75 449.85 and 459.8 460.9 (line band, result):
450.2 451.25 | -0.06 nm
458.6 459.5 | -0.02 nm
